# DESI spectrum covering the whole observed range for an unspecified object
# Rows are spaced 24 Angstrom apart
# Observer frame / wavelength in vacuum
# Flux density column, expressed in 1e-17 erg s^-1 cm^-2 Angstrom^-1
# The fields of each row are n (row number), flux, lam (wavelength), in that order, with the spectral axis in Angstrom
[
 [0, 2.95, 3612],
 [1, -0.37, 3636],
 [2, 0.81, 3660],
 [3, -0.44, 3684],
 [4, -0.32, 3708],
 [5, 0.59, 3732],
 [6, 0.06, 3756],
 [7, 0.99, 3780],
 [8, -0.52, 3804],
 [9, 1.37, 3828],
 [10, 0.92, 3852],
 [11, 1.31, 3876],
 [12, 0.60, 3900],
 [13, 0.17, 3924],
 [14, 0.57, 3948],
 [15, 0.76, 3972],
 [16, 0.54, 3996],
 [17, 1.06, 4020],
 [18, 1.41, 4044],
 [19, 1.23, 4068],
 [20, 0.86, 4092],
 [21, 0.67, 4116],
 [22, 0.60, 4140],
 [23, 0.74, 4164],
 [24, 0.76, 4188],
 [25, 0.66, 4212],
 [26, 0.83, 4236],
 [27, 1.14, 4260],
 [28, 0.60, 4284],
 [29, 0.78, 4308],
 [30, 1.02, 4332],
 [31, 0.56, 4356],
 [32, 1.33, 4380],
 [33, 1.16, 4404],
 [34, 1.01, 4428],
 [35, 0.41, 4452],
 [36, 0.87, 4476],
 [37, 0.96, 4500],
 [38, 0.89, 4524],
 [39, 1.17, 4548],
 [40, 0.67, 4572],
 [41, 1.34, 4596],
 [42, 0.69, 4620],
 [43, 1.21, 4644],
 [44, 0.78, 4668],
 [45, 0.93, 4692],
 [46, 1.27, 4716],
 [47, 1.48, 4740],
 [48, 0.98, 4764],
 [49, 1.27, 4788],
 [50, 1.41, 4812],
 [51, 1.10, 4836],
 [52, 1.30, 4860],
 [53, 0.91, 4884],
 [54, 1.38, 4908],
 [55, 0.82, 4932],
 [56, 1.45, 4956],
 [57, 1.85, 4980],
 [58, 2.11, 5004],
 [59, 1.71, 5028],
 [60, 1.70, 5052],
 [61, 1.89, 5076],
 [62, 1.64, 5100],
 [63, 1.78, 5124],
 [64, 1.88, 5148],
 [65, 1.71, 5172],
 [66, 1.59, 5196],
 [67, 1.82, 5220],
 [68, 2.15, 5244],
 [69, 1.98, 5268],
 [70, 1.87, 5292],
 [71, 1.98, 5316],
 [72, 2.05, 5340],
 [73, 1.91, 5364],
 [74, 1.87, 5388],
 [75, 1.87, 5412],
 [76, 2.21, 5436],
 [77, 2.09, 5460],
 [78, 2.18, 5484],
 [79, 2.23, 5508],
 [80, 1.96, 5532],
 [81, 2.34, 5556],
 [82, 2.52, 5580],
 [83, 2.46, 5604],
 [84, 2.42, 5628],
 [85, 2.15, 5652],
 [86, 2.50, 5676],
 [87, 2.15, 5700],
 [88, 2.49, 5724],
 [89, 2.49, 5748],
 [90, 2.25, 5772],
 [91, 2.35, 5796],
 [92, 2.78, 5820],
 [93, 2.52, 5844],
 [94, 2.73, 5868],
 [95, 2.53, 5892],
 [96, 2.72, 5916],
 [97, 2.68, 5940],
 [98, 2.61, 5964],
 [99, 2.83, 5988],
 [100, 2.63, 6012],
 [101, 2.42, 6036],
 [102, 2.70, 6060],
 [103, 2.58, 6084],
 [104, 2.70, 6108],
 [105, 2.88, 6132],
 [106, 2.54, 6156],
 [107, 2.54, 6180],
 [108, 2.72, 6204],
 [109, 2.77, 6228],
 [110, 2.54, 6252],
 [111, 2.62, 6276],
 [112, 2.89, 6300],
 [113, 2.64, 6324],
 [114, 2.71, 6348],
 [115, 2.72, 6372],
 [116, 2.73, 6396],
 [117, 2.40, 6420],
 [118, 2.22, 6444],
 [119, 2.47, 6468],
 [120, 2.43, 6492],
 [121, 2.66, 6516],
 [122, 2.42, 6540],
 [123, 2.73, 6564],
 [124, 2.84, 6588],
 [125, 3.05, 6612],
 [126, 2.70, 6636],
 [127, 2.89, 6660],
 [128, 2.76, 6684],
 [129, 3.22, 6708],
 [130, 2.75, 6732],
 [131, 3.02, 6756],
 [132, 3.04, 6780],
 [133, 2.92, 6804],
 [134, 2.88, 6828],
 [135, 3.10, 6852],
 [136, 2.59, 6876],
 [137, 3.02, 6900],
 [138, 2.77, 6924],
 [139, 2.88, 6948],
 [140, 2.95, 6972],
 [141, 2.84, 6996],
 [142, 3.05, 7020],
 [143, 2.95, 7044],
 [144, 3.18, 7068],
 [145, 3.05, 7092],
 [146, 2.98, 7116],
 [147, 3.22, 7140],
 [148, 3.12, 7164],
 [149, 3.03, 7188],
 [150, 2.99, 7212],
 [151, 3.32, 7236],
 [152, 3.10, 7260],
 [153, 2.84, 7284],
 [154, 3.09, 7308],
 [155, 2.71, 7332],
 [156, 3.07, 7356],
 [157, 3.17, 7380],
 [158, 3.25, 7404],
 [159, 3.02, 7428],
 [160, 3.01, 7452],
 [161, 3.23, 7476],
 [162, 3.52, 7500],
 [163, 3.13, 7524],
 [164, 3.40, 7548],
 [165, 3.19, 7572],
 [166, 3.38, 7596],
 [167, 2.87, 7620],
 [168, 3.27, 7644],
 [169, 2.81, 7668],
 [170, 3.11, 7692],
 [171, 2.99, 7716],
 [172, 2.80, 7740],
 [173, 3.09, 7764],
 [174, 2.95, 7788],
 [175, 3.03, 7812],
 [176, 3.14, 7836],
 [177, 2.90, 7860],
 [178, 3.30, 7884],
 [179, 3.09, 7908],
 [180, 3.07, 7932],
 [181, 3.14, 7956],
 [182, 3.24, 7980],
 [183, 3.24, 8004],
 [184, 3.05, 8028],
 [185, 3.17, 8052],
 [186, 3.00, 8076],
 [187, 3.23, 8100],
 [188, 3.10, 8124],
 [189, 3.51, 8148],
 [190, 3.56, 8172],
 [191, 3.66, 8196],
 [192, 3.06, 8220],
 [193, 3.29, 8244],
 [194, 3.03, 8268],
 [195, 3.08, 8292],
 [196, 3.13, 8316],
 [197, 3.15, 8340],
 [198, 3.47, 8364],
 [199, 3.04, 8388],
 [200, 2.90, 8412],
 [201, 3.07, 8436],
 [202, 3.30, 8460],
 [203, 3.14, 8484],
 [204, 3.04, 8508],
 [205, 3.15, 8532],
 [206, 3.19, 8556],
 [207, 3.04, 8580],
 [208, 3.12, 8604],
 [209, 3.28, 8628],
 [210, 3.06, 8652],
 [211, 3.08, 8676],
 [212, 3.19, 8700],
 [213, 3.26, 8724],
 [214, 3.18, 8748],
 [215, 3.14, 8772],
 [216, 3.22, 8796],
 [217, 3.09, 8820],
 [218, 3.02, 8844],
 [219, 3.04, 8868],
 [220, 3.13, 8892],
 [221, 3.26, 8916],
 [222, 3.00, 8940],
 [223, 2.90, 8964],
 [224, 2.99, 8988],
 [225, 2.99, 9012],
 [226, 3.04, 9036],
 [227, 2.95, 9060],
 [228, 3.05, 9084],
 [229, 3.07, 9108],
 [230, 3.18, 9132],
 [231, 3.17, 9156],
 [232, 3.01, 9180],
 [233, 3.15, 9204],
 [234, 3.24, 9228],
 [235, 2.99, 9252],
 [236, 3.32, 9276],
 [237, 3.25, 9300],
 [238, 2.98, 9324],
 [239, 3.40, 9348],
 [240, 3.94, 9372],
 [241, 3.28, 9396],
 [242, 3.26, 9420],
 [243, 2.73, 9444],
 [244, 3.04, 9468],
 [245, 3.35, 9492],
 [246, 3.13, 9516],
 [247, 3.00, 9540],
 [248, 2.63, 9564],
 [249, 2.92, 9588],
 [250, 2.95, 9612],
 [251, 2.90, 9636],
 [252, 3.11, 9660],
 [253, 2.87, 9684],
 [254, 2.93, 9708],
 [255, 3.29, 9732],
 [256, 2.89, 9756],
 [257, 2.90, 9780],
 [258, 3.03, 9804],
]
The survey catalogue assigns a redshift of 0.243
